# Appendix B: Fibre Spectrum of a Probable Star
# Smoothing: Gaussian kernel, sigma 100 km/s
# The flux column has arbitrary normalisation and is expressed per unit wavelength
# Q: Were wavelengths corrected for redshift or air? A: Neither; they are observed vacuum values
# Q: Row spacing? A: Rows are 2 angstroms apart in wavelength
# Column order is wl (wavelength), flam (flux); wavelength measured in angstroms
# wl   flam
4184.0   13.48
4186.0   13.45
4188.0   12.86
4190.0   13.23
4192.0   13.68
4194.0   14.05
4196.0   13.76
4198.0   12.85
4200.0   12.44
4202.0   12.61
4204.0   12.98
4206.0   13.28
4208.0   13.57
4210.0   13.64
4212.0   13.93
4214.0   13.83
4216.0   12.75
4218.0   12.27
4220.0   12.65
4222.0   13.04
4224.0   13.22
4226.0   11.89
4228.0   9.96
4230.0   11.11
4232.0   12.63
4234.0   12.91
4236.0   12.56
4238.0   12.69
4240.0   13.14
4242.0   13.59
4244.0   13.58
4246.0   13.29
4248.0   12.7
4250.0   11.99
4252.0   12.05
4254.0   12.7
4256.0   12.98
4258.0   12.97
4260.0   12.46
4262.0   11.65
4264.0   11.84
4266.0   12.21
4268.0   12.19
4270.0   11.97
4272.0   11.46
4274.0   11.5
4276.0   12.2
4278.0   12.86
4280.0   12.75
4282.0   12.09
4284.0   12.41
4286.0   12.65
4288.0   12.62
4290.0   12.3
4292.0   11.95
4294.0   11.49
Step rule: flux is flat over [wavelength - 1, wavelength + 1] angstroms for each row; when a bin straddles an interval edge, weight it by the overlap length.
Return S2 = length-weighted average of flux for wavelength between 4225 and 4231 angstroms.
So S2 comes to 11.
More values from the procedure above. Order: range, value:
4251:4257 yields 12.6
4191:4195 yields 13.9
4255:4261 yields 12.8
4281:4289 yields 12.4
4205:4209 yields 13.4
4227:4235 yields 11.7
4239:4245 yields 13.4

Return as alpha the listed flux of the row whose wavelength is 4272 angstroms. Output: 11.46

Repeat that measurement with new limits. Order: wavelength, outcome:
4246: 13.29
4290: 12.3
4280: 12.75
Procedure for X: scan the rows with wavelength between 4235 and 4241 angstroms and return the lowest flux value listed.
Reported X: 12.56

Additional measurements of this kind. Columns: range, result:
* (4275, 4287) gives 12.09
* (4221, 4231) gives 9.96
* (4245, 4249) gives 12.7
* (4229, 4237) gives 11.11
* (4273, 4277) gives 11.5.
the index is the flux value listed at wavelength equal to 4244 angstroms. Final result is 13.58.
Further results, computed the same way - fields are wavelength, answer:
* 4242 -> 13.59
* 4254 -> 12.7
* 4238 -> 12.69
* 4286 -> 12.65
